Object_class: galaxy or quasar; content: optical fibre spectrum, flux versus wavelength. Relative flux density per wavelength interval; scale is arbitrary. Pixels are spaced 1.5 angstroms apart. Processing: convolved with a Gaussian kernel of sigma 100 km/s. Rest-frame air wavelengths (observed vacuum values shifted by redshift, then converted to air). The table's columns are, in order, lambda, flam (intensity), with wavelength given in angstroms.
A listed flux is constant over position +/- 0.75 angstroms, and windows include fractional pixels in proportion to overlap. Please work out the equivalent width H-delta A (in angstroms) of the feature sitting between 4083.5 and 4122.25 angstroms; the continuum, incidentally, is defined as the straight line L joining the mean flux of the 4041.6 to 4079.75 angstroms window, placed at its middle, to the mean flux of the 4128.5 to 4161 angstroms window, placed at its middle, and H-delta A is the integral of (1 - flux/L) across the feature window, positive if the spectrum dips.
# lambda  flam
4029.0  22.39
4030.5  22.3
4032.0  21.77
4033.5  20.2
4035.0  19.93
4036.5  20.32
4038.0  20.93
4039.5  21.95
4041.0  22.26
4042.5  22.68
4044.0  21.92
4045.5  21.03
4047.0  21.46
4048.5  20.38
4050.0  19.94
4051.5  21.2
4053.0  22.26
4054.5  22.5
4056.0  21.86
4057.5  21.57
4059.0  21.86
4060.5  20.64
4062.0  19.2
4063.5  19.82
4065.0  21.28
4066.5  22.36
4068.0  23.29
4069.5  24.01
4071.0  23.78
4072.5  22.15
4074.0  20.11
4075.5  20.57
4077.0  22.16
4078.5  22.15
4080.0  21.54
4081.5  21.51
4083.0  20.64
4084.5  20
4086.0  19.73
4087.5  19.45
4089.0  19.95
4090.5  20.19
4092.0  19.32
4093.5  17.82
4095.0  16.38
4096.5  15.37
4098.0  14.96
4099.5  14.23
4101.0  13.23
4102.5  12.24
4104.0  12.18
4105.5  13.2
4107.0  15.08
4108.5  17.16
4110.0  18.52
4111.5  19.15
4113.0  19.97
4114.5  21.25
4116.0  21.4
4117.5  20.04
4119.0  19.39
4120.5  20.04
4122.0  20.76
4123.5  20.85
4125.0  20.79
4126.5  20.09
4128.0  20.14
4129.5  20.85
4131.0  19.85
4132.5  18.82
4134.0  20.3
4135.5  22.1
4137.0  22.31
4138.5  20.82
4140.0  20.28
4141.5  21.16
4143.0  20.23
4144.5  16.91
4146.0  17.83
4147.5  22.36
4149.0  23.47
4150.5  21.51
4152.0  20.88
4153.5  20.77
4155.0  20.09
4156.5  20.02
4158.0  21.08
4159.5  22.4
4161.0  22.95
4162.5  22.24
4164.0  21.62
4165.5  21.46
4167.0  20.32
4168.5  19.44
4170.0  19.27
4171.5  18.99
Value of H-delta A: 6.31 angstroms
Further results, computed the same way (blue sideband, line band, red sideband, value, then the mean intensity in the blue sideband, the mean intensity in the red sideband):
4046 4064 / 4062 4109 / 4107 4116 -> 2.66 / 21.1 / 19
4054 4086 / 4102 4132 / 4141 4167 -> 3.55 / 21.5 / 21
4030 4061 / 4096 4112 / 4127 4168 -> 4.64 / 21.4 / 20.8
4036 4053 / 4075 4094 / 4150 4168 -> 0.79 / 21.3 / 21.2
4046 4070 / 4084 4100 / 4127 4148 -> 2.27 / 21.4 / 20.3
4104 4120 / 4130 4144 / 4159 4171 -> -0.70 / 18.2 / 21.1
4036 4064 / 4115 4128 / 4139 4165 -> 0.38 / 21.3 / 20.9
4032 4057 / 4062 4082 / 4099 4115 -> -3.02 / 21.3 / 16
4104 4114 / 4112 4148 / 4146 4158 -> -2.77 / 16.9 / 21.1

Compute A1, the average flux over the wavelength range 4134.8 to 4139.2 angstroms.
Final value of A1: 21.7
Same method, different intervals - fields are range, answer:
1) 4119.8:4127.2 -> 20.5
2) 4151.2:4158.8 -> 20.6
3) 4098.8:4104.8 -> 13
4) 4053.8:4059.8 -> 21.9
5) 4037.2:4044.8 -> 21.9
